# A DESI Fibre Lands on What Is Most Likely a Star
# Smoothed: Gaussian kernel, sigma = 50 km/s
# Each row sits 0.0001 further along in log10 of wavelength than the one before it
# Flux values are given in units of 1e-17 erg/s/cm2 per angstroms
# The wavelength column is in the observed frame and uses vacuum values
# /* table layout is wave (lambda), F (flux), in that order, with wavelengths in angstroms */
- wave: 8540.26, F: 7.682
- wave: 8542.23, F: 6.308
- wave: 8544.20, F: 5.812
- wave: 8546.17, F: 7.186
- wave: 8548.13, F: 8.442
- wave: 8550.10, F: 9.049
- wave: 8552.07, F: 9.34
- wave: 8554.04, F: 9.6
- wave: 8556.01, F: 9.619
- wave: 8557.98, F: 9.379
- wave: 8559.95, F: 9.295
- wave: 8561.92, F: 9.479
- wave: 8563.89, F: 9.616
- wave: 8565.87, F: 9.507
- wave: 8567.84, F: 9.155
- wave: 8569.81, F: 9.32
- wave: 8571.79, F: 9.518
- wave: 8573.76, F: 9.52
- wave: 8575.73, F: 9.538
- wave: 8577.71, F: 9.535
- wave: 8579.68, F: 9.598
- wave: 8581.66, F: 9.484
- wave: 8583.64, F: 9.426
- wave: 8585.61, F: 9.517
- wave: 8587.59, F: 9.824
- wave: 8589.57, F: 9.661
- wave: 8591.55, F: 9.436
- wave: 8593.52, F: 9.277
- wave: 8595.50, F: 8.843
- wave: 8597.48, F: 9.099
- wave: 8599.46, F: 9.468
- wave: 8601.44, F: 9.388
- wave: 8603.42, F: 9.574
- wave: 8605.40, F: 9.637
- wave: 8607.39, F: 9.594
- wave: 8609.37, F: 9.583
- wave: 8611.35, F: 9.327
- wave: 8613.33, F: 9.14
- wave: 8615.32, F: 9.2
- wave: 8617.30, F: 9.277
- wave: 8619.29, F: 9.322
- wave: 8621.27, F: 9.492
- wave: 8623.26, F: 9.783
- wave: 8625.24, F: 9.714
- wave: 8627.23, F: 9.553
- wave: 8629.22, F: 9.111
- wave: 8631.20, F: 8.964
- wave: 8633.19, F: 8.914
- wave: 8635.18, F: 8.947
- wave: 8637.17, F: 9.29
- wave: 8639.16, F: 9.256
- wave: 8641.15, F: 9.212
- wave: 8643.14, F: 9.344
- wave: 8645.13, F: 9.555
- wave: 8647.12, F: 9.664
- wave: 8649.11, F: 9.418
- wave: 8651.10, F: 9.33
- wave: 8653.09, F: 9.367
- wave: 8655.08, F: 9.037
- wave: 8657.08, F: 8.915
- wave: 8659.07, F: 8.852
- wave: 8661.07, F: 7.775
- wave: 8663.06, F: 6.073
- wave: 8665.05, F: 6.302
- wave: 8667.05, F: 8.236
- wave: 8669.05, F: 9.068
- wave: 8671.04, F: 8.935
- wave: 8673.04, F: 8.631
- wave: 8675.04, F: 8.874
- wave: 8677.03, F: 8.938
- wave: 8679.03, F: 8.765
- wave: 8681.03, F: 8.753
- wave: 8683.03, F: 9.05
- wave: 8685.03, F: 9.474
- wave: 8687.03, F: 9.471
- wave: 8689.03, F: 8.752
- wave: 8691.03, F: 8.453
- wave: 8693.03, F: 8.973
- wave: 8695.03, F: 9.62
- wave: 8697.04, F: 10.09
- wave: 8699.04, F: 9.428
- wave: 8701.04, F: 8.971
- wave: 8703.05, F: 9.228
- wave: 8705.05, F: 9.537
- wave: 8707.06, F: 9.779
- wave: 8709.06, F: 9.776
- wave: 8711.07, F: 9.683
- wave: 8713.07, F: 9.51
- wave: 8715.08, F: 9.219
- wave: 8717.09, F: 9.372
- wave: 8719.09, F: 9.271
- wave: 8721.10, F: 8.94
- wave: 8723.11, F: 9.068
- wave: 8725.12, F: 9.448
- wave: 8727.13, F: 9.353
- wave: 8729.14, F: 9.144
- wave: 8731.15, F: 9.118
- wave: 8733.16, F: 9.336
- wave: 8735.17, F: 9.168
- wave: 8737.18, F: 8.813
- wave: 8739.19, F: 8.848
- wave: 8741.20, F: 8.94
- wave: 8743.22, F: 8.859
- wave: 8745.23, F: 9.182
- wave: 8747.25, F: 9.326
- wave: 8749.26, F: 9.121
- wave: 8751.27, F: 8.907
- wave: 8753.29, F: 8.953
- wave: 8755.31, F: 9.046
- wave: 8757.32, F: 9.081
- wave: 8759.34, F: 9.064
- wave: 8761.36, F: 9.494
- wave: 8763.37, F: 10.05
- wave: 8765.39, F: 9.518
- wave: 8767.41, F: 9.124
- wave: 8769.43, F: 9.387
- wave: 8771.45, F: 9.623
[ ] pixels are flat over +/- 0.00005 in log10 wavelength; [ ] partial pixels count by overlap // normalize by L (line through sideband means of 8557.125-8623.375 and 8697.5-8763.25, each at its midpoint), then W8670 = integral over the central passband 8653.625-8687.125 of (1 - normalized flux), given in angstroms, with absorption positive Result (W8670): 2.9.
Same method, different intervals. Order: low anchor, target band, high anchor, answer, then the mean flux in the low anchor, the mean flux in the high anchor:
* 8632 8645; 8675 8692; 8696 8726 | 0.68 angstroms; 9.18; 9.42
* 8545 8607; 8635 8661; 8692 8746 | 0.29 angstroms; 9.33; 9.28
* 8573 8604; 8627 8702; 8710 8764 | 3.16 angstroms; 9.45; 9.19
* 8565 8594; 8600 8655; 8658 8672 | -4.96 angstroms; 9.49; 7.9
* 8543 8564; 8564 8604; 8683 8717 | -2.54 angstroms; 8.74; 9.36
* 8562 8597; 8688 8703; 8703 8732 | 0.31 angstroms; 9.45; 9.37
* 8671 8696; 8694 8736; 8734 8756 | -1.81 angstroms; 8.98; 9.02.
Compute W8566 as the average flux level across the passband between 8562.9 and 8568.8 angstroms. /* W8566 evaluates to 9.42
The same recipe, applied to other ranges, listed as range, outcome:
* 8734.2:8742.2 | 8.95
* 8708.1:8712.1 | 9.73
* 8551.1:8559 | 9.48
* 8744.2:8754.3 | 9.1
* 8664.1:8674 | 8.24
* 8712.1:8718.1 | 9.37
